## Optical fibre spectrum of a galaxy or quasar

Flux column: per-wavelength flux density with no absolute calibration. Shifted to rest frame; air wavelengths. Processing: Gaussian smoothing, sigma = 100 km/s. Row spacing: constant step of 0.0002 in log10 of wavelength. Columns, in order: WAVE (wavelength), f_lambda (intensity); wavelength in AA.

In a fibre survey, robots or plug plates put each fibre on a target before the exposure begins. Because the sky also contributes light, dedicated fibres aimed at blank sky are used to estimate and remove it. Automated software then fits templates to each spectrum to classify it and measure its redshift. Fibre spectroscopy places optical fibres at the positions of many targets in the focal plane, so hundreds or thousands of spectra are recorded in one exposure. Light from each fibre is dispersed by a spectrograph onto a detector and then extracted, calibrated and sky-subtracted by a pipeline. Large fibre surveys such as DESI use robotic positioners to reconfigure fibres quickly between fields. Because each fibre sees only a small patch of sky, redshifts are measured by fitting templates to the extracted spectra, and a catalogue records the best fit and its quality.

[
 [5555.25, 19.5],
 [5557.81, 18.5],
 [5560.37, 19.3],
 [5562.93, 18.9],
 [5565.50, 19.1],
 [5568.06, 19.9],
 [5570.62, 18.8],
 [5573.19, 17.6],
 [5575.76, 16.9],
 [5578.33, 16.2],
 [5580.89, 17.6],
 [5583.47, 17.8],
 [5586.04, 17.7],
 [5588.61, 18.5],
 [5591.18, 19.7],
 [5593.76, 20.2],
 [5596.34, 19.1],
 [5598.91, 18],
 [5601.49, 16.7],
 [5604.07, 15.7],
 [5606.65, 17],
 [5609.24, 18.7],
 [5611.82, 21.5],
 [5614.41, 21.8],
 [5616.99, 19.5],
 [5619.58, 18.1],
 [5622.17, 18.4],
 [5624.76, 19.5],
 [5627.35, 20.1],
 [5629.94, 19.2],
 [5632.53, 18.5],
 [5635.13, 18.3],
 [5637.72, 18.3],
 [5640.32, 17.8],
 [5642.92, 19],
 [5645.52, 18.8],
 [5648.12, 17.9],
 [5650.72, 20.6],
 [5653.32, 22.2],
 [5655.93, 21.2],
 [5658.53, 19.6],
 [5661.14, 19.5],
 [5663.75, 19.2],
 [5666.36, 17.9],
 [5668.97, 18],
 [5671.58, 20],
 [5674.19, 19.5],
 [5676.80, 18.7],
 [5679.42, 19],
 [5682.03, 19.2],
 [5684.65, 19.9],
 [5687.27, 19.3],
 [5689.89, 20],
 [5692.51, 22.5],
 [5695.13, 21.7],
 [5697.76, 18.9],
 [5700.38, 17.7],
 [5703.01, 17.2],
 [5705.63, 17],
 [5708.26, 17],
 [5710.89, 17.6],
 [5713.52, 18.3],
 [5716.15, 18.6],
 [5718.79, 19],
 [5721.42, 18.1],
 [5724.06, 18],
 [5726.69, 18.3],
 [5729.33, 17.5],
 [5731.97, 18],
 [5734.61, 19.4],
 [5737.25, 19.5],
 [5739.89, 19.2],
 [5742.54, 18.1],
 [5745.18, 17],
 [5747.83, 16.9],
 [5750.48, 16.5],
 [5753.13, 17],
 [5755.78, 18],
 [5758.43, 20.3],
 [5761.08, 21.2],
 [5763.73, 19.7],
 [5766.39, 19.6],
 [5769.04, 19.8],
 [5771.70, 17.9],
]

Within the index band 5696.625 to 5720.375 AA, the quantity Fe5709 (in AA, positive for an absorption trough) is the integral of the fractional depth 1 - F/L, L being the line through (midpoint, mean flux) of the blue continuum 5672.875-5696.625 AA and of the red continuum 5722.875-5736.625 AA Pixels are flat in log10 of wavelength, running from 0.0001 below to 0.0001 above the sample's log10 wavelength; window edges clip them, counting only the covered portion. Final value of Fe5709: 1.5 AA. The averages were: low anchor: 20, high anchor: 18.3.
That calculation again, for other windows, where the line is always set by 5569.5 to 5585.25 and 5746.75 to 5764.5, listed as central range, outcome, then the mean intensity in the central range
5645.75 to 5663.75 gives -2.1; 20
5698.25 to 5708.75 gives 0.5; 17.4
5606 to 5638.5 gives -2.7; 19.2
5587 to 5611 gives -0.9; 18.2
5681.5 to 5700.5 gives -2.0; 20.1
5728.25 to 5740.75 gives -0.2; 18.7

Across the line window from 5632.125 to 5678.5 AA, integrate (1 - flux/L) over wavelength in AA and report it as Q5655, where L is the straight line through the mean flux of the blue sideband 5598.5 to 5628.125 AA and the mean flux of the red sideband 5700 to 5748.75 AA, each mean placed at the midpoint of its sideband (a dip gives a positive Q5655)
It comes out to -1.76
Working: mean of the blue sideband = 18.7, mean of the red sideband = 18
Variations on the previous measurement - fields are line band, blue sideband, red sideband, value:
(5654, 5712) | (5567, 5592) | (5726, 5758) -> -3.7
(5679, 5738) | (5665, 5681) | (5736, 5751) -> -1.2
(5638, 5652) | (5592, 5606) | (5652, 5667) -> 0.5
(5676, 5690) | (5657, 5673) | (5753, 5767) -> -0.1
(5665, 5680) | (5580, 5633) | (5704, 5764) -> -0.3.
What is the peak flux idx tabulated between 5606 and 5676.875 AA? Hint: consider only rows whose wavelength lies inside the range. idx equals 22.2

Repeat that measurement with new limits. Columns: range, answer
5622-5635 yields 20.1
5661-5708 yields 22.5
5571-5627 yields 21.8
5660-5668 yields 19.5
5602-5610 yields 18.7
